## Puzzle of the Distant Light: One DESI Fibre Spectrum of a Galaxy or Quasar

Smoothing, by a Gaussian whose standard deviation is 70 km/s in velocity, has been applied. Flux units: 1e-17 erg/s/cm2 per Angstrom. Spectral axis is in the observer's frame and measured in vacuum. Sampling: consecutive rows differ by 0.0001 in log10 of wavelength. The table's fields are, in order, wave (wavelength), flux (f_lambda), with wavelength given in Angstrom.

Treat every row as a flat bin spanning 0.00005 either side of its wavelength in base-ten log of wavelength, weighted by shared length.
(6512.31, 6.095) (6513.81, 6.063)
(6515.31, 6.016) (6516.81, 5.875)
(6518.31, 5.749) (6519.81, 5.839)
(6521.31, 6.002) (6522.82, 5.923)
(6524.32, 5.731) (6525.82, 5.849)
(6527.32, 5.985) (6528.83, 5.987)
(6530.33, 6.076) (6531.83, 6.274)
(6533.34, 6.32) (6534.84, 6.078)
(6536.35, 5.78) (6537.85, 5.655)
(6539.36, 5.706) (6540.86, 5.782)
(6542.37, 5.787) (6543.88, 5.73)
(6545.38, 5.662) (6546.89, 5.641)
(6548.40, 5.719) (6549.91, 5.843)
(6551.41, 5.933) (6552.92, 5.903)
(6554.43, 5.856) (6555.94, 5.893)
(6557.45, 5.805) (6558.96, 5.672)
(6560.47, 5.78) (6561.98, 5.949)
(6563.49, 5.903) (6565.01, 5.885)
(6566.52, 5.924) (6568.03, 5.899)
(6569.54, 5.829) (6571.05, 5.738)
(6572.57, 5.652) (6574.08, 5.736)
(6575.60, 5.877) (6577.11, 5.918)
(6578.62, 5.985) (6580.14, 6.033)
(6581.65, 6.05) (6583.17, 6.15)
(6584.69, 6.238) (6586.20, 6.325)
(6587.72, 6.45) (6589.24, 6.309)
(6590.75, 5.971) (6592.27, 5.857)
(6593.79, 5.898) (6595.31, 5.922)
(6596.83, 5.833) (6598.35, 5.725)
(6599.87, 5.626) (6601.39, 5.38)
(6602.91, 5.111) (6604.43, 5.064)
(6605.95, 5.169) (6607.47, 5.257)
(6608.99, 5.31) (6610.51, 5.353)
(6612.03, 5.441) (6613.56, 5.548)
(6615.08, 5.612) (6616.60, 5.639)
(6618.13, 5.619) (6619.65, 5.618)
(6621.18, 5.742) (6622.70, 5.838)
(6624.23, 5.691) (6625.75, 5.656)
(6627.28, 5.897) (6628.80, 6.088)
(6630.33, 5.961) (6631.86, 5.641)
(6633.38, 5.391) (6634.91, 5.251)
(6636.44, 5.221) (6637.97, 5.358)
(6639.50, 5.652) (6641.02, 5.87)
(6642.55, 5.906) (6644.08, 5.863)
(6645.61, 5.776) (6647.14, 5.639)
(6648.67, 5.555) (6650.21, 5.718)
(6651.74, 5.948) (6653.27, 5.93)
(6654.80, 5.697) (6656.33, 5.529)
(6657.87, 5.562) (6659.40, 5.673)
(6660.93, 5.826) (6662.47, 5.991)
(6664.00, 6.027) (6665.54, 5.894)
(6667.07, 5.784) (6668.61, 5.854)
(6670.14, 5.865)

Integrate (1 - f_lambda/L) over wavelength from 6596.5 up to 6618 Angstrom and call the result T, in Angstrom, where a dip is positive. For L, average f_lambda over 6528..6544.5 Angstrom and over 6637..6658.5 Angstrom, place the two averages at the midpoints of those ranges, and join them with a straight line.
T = 1.3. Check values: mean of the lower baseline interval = 5.92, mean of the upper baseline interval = 5.71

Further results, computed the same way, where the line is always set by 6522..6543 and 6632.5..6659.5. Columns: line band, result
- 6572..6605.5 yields -0.5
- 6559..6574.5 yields 0.0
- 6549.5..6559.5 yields 0.0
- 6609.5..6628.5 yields 0.2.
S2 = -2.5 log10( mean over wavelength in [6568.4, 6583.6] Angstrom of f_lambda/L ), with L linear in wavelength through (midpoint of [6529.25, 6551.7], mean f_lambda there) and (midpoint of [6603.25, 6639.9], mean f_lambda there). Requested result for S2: -0.032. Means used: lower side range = 5.87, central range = 5.89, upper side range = 5.54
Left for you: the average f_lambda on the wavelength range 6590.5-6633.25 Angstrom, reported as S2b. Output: 5.62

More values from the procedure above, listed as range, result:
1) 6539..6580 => 5.82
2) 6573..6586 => 6.01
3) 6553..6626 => 5.77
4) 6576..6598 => 6.06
